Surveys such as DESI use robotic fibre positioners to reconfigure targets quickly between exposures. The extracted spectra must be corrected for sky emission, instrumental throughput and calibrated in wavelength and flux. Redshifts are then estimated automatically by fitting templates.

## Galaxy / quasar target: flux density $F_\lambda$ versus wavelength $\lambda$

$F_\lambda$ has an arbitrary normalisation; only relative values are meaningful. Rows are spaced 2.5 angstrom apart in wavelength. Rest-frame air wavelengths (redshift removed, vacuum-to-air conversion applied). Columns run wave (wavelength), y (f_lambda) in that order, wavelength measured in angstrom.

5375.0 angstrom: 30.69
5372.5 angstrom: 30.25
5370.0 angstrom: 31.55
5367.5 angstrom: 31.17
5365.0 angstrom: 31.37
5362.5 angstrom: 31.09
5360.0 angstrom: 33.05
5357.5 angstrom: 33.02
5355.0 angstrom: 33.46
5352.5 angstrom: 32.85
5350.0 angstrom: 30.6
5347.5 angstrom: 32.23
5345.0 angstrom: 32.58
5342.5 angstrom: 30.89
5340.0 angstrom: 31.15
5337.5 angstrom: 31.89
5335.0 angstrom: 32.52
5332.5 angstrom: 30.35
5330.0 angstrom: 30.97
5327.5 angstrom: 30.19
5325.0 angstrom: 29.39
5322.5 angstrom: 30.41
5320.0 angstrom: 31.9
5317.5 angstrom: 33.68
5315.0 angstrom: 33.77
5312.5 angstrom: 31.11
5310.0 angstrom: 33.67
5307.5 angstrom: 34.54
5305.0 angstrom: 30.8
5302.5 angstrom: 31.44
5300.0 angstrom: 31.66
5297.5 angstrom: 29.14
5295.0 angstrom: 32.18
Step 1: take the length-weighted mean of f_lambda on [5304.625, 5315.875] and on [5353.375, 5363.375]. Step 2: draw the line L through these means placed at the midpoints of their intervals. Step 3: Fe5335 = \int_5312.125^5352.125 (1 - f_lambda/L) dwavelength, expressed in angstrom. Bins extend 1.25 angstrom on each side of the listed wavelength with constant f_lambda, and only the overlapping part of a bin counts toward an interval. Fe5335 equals 1.6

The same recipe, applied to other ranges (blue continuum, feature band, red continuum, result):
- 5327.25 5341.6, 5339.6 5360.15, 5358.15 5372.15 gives -0.5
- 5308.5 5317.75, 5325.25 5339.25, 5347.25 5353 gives 0.6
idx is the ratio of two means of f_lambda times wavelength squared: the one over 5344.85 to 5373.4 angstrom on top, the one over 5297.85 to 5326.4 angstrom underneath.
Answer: 1.02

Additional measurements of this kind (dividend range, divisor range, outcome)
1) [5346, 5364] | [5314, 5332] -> 1.04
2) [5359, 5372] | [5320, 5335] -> 1.05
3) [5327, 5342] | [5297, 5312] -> 0.99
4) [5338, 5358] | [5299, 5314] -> 1.01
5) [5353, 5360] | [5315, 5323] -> 1.04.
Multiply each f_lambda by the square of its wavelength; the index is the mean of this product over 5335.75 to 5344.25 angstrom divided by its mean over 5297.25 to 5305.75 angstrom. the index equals 1.03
